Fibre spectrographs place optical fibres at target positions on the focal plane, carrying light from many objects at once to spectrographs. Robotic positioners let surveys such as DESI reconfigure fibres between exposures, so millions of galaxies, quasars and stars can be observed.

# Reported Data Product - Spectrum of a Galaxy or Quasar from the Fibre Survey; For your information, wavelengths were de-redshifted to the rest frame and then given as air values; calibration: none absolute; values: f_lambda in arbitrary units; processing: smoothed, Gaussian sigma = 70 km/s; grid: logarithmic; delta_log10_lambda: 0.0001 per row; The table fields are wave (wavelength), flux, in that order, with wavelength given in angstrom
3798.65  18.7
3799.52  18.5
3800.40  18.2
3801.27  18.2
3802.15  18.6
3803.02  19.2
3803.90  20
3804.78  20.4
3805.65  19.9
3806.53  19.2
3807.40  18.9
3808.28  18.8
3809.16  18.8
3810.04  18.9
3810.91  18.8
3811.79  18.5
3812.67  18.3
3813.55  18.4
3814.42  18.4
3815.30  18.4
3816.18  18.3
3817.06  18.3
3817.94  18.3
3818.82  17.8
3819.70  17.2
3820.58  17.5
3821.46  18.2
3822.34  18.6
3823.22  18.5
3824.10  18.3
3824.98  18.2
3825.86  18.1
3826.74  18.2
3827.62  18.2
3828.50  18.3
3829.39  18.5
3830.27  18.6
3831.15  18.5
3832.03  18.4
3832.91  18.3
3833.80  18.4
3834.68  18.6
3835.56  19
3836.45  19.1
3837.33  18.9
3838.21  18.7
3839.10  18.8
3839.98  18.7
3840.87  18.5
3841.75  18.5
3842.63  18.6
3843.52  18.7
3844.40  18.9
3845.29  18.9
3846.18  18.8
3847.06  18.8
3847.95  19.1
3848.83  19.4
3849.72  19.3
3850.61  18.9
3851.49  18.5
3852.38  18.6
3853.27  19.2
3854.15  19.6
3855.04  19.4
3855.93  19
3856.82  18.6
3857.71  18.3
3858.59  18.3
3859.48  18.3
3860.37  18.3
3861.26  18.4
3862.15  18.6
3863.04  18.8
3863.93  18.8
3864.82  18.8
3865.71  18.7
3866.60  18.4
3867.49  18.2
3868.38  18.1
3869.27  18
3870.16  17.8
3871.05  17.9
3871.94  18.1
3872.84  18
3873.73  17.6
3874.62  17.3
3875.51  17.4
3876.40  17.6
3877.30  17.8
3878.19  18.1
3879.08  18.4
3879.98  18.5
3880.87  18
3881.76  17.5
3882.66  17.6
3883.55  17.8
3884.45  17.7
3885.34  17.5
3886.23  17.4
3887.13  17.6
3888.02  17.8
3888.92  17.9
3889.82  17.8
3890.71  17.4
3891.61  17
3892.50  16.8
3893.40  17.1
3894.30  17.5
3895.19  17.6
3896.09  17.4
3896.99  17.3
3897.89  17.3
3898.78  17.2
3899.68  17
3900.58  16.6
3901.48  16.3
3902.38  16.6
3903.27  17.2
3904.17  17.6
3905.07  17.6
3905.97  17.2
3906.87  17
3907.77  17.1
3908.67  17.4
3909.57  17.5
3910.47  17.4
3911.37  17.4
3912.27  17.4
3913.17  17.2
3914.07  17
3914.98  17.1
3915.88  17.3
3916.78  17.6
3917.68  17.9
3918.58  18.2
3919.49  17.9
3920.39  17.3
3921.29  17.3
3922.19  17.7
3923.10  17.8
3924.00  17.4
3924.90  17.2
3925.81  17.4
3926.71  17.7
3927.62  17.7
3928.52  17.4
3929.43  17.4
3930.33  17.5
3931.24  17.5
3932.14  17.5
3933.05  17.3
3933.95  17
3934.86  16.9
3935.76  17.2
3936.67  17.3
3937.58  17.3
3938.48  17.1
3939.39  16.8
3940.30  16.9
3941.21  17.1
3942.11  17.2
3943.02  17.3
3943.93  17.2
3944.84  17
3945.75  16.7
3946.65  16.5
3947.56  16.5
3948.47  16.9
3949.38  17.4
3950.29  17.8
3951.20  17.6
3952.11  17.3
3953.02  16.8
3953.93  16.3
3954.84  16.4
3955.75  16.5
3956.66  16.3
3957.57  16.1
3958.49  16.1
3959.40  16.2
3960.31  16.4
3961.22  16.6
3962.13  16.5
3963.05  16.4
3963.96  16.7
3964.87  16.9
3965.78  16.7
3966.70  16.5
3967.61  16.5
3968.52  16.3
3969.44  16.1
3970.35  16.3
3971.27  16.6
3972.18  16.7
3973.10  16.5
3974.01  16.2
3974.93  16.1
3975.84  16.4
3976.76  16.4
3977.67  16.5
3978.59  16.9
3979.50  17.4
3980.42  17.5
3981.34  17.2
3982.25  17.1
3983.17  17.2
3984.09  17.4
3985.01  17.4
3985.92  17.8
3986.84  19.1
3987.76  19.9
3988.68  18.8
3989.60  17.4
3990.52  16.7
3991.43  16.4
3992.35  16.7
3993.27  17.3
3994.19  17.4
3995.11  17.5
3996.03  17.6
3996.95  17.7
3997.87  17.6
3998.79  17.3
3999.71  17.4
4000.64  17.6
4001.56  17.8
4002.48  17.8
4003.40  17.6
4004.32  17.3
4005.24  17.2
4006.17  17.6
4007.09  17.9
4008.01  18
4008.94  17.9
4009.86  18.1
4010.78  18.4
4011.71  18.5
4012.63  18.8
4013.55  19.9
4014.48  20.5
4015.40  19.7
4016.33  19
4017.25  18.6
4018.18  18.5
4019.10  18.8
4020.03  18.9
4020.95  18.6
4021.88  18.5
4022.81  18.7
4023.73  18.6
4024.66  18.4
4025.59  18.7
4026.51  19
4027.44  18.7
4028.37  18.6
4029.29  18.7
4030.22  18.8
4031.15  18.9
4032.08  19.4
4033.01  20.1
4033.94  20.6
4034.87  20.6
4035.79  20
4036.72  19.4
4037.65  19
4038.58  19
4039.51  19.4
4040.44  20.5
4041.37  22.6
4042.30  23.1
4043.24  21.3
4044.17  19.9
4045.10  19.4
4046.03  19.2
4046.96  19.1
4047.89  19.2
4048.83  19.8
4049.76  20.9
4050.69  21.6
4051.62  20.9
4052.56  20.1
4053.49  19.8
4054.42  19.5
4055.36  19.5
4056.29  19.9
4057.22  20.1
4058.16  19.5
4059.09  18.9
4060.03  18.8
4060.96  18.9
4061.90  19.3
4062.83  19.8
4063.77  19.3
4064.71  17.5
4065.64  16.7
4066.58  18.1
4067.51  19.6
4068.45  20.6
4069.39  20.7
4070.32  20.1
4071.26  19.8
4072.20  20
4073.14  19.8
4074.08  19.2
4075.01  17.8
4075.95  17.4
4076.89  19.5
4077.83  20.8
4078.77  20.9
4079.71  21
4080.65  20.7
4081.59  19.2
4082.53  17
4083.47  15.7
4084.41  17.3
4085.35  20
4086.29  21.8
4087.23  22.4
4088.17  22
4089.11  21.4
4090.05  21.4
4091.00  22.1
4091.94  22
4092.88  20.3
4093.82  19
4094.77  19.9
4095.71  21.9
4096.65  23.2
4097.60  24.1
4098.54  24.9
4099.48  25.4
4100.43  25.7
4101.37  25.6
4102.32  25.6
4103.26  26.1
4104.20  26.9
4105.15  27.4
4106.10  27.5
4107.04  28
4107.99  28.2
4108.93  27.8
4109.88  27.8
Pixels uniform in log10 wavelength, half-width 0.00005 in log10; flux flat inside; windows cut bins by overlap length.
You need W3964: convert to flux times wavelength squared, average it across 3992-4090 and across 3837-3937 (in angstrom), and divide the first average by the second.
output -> 1.16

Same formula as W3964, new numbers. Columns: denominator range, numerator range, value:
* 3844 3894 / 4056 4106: 1.28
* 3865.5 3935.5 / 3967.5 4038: 1.08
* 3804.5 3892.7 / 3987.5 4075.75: 1.13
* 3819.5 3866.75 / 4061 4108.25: 1.30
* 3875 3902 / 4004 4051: 1.18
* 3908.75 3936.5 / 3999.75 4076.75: 1.17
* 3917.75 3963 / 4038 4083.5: 1.22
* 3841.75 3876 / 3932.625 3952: 0.96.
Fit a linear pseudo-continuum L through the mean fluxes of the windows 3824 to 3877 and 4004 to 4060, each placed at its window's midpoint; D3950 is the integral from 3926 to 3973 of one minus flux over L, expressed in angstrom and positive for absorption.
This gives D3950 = 5.2 angstrom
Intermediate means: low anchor 18.5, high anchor 19.3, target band 16.9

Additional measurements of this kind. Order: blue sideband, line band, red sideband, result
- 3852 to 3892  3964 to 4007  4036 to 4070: 4.4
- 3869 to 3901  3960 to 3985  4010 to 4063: 2.7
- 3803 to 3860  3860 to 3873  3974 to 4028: 0.1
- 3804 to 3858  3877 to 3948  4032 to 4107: 7.4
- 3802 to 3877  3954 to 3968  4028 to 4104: 2.2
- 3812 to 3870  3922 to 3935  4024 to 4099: 1.1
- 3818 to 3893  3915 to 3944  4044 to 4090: 2.1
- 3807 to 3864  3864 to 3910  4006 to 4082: 2.9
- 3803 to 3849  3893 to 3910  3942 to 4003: 0.6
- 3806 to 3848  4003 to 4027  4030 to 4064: 1.4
